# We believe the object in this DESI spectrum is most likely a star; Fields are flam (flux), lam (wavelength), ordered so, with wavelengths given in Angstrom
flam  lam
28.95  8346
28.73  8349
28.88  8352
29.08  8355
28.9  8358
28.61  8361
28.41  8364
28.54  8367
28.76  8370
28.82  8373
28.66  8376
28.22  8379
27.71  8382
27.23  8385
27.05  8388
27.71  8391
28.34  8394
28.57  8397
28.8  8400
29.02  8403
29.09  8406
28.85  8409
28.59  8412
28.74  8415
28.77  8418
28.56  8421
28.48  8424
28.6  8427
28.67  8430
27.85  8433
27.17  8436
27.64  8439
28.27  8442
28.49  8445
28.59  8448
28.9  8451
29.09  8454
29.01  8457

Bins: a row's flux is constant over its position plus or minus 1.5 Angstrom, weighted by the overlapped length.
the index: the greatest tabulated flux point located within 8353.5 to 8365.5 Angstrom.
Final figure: 29.08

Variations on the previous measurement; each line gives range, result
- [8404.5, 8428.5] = 29.09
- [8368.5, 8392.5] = 28.82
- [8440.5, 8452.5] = 28.9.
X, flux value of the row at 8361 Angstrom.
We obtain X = 28.61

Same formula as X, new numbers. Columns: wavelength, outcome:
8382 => 27.71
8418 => 28.77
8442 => 28.27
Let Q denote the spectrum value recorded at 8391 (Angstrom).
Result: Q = 27.71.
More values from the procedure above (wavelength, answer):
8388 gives 27.05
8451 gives 28.9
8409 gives 28.85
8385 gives 27.23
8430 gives 28.67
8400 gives 28.8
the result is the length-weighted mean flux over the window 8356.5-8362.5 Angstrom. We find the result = 28.8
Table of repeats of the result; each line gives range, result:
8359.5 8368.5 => 28.5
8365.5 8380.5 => 28.6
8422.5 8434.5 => 28.4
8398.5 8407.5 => 29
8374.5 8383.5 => 28.2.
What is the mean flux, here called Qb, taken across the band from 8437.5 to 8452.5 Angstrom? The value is 28.4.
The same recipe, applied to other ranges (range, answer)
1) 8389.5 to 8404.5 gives 28.5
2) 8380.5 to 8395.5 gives 27.6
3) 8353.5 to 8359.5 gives 29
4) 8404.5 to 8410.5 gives 29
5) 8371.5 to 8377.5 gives 28.7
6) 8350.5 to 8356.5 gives 29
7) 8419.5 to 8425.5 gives 28.5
